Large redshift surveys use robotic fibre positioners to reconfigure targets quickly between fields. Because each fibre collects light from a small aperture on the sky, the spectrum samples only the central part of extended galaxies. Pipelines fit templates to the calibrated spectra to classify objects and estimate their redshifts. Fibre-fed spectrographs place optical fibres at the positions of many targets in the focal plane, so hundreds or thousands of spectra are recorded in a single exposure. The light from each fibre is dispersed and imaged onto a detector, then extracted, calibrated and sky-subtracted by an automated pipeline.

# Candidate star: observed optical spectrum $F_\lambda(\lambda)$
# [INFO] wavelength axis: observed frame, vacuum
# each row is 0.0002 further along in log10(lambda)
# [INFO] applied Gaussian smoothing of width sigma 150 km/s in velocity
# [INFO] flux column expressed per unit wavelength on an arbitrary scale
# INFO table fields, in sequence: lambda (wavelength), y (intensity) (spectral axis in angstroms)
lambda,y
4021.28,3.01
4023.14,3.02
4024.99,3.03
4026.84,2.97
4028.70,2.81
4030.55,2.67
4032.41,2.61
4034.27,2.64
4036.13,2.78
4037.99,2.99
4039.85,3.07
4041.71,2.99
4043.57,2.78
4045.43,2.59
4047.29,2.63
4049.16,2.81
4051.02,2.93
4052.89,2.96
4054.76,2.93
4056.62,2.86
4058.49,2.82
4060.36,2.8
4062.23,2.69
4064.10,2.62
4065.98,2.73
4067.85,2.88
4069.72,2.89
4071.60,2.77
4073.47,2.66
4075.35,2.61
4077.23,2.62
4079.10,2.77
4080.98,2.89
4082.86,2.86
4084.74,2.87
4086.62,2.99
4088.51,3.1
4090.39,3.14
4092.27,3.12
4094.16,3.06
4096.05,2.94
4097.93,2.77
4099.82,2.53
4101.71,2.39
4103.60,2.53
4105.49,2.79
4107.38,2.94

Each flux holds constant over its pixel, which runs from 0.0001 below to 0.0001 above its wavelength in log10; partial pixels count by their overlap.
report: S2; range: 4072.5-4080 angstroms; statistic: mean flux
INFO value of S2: 2.67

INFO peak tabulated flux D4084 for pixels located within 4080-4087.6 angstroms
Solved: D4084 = 2.99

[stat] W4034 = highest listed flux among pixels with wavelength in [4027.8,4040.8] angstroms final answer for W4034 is 3.07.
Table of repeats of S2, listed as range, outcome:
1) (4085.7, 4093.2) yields 3.09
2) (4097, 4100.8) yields 2.64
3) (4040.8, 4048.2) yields 2.75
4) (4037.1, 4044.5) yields 2.96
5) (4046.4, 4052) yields 2.79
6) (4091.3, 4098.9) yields 2.97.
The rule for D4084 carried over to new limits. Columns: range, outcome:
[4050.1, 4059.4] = 2.96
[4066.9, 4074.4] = 2.89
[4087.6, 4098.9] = 3.14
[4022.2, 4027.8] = 3.03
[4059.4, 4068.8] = 2.88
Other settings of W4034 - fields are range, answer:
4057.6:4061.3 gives 2.82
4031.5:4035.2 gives 2.64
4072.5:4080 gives 2.77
